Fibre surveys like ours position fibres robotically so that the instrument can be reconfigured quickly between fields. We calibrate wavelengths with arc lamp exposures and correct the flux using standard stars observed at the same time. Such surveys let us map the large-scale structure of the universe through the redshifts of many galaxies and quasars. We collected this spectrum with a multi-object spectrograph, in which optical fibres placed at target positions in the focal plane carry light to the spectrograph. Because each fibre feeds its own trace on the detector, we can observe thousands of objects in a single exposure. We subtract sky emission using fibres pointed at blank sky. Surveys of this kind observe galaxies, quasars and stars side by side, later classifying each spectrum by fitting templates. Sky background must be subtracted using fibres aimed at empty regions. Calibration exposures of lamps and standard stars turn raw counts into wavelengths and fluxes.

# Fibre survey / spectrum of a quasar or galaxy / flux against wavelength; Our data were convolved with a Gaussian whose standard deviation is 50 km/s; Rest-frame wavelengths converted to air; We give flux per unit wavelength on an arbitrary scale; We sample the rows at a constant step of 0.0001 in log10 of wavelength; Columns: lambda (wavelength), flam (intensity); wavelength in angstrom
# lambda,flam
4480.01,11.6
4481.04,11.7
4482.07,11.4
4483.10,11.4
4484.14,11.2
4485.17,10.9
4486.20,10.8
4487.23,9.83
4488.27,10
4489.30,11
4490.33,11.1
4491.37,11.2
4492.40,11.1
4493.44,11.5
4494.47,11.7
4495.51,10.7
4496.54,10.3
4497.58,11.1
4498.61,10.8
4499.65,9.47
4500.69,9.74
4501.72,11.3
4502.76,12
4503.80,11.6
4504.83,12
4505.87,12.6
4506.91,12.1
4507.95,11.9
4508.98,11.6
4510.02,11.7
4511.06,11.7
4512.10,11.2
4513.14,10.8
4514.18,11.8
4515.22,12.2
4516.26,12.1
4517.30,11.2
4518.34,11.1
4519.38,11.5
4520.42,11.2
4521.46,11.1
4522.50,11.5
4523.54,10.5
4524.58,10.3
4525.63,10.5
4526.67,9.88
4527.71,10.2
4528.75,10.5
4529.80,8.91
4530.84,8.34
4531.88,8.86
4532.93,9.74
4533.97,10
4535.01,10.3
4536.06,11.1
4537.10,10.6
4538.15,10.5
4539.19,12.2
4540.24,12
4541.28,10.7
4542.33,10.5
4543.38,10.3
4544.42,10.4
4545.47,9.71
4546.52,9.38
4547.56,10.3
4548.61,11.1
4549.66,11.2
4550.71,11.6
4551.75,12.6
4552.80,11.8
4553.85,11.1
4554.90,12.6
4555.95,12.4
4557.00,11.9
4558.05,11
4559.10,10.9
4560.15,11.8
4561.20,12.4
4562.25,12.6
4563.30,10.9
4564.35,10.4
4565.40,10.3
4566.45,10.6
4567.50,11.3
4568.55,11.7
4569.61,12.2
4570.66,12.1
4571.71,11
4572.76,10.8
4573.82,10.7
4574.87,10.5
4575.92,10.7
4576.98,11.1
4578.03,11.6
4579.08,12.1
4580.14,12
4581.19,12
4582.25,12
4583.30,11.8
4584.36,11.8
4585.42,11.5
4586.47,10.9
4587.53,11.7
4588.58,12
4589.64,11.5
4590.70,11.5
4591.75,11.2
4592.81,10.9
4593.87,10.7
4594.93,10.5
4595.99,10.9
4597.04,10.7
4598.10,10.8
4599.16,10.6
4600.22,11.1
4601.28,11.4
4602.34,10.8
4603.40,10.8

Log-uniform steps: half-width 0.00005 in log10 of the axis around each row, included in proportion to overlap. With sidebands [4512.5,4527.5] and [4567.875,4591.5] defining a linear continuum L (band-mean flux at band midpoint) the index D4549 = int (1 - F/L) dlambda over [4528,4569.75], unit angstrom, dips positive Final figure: 1.5 angstrom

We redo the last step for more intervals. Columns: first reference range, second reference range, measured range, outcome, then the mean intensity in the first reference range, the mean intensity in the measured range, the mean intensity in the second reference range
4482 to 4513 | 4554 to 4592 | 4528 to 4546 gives 1.68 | 11.2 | 10.3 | 11.5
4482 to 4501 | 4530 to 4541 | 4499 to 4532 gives -1.42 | 10.8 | 11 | 10.3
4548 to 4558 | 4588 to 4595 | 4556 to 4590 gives 0.11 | 11.8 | 11.4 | 11.2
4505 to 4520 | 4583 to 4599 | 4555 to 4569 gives -0.07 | 11.7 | 11.4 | 11.2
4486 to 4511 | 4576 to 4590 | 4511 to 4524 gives -0.12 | 11.1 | 11.4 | 11.7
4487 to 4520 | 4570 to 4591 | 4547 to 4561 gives -0.22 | 11.3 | 11.6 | 11.5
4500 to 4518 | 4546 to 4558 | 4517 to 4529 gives 0.78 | 11.6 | 10.8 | 11.4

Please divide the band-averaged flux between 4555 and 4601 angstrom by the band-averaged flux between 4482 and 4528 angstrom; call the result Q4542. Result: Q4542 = 1.02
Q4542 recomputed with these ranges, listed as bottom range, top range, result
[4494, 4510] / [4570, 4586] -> 1.02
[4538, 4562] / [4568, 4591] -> 1.02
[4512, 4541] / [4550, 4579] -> 1.07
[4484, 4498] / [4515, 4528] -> 1.01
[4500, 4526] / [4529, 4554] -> 0.92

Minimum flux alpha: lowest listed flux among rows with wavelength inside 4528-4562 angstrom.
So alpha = 8.34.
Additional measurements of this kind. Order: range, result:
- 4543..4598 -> 9.38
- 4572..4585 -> 10.5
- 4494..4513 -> 9.47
